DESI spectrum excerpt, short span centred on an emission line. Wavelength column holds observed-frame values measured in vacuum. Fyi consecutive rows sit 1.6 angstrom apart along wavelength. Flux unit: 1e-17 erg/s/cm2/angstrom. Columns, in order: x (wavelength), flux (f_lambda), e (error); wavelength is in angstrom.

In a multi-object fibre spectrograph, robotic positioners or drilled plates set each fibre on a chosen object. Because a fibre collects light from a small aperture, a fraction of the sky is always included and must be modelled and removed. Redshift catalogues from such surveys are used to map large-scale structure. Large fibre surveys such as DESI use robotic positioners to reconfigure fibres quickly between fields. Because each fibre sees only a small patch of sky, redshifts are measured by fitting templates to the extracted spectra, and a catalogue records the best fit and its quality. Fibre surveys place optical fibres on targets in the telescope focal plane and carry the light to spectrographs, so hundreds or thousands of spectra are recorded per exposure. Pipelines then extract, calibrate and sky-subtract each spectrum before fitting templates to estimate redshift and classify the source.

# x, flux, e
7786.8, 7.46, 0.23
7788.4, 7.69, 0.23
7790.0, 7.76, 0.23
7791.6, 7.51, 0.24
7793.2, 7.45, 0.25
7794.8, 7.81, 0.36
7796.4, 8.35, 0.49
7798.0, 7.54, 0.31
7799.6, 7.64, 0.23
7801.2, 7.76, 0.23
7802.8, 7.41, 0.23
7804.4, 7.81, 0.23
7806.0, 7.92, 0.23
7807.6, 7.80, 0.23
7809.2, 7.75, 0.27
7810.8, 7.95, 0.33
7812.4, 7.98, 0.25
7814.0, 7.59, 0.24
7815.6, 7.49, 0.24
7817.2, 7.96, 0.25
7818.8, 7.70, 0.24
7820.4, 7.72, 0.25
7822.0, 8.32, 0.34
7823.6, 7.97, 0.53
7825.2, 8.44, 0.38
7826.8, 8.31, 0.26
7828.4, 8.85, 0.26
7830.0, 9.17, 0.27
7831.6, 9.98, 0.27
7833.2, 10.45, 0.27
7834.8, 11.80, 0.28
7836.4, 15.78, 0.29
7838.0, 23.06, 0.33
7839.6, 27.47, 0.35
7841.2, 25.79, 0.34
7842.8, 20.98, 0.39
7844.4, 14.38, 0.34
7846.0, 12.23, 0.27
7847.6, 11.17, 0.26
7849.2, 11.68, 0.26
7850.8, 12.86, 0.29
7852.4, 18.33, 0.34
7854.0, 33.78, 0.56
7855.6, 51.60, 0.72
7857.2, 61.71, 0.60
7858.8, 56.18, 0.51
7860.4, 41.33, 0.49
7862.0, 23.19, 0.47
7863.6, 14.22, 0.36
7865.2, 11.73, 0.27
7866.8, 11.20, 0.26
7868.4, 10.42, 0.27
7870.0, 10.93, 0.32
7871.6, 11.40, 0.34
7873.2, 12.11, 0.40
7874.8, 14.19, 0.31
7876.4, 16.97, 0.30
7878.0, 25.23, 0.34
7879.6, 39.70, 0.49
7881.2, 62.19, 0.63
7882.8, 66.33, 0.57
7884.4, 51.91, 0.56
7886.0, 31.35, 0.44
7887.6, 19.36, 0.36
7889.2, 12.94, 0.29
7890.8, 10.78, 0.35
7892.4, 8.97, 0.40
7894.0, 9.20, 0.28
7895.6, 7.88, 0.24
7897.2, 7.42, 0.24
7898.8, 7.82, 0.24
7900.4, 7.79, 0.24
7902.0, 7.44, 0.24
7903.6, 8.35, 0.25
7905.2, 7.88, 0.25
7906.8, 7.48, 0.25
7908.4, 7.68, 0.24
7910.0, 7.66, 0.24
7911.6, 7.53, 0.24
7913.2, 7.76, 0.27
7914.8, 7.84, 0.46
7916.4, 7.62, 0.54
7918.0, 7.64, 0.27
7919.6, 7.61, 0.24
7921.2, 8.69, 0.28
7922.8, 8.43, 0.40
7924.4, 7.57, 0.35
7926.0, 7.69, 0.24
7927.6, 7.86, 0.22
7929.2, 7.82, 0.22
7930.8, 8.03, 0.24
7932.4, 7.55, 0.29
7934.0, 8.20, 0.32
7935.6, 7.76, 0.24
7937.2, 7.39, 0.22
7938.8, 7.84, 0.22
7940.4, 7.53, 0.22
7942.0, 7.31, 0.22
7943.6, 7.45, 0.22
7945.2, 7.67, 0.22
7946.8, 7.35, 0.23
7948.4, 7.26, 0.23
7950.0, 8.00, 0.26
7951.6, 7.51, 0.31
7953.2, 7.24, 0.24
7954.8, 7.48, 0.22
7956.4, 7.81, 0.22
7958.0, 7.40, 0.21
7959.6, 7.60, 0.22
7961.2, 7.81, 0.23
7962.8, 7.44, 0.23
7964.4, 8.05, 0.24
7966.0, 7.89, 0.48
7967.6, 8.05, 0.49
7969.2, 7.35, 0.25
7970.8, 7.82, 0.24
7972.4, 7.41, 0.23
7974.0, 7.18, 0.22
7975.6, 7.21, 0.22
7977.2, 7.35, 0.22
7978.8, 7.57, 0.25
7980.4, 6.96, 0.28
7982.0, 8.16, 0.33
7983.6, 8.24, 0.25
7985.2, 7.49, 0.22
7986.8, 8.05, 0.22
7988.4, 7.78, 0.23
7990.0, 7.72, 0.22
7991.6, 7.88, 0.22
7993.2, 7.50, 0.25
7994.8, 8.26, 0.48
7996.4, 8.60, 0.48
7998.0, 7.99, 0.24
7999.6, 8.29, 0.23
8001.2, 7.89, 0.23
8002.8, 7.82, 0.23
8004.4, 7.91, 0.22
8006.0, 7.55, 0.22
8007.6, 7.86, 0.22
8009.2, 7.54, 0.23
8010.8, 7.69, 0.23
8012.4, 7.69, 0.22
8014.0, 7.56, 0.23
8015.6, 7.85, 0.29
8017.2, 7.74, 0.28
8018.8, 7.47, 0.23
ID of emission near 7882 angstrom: [N II] 6583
